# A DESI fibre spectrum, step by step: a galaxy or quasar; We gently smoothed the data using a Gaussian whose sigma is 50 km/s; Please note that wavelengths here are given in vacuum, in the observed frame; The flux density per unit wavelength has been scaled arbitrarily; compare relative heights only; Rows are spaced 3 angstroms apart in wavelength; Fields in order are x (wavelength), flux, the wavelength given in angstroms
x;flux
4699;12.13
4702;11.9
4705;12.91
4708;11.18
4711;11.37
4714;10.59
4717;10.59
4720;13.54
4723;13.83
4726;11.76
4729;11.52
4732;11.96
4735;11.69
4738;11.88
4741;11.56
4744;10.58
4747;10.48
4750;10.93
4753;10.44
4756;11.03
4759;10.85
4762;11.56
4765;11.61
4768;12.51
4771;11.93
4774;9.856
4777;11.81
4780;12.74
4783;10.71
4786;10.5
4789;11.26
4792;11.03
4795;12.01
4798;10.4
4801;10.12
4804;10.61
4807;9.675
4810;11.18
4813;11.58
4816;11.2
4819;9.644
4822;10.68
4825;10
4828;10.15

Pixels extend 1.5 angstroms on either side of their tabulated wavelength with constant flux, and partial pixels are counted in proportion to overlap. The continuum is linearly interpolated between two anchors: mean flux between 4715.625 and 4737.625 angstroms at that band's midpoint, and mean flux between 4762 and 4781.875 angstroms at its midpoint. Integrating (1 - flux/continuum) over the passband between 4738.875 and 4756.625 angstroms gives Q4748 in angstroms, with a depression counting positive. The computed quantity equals 1.6 angstroms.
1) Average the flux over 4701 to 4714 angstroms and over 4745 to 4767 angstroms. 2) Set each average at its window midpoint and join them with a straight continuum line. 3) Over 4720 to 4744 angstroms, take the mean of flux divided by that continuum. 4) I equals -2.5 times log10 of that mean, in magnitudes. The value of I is -0.063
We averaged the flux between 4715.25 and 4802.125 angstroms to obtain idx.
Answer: 11.4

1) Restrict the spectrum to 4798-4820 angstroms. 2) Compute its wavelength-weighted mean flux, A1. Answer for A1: 10.6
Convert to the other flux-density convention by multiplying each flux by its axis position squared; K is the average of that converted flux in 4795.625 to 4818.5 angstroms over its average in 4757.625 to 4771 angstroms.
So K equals 0.93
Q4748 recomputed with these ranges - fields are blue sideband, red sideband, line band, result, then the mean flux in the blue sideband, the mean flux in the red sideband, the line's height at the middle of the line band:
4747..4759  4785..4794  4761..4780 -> -1.3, 10.8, 11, 10.9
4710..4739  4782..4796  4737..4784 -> 0.6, 11.9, 11.1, 11.4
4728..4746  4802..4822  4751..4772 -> -0.3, 11.5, 10.6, 11.2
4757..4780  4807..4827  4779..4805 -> 0.2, 11.5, 10.6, 11.1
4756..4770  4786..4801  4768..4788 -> -0.1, 11.6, 11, 11.3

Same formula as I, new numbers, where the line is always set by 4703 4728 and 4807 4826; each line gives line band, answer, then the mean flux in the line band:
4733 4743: 0.00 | 11.7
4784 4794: 0.00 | 11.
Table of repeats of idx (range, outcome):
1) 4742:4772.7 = 11.2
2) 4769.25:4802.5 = 11.1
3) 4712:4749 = 11.7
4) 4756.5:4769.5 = 11.6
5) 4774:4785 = 11.4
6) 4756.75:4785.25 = 11.5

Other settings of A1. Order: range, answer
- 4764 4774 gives 11.7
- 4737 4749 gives 11.1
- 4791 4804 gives 10.9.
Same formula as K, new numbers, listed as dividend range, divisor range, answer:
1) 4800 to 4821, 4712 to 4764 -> 0.95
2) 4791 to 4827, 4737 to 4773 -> 0.97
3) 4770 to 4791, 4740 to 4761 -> 1.05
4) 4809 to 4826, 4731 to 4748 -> 0.97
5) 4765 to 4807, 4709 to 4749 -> 0.98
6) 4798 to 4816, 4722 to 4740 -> 0.91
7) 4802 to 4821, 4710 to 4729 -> 0.93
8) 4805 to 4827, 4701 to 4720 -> 0.95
